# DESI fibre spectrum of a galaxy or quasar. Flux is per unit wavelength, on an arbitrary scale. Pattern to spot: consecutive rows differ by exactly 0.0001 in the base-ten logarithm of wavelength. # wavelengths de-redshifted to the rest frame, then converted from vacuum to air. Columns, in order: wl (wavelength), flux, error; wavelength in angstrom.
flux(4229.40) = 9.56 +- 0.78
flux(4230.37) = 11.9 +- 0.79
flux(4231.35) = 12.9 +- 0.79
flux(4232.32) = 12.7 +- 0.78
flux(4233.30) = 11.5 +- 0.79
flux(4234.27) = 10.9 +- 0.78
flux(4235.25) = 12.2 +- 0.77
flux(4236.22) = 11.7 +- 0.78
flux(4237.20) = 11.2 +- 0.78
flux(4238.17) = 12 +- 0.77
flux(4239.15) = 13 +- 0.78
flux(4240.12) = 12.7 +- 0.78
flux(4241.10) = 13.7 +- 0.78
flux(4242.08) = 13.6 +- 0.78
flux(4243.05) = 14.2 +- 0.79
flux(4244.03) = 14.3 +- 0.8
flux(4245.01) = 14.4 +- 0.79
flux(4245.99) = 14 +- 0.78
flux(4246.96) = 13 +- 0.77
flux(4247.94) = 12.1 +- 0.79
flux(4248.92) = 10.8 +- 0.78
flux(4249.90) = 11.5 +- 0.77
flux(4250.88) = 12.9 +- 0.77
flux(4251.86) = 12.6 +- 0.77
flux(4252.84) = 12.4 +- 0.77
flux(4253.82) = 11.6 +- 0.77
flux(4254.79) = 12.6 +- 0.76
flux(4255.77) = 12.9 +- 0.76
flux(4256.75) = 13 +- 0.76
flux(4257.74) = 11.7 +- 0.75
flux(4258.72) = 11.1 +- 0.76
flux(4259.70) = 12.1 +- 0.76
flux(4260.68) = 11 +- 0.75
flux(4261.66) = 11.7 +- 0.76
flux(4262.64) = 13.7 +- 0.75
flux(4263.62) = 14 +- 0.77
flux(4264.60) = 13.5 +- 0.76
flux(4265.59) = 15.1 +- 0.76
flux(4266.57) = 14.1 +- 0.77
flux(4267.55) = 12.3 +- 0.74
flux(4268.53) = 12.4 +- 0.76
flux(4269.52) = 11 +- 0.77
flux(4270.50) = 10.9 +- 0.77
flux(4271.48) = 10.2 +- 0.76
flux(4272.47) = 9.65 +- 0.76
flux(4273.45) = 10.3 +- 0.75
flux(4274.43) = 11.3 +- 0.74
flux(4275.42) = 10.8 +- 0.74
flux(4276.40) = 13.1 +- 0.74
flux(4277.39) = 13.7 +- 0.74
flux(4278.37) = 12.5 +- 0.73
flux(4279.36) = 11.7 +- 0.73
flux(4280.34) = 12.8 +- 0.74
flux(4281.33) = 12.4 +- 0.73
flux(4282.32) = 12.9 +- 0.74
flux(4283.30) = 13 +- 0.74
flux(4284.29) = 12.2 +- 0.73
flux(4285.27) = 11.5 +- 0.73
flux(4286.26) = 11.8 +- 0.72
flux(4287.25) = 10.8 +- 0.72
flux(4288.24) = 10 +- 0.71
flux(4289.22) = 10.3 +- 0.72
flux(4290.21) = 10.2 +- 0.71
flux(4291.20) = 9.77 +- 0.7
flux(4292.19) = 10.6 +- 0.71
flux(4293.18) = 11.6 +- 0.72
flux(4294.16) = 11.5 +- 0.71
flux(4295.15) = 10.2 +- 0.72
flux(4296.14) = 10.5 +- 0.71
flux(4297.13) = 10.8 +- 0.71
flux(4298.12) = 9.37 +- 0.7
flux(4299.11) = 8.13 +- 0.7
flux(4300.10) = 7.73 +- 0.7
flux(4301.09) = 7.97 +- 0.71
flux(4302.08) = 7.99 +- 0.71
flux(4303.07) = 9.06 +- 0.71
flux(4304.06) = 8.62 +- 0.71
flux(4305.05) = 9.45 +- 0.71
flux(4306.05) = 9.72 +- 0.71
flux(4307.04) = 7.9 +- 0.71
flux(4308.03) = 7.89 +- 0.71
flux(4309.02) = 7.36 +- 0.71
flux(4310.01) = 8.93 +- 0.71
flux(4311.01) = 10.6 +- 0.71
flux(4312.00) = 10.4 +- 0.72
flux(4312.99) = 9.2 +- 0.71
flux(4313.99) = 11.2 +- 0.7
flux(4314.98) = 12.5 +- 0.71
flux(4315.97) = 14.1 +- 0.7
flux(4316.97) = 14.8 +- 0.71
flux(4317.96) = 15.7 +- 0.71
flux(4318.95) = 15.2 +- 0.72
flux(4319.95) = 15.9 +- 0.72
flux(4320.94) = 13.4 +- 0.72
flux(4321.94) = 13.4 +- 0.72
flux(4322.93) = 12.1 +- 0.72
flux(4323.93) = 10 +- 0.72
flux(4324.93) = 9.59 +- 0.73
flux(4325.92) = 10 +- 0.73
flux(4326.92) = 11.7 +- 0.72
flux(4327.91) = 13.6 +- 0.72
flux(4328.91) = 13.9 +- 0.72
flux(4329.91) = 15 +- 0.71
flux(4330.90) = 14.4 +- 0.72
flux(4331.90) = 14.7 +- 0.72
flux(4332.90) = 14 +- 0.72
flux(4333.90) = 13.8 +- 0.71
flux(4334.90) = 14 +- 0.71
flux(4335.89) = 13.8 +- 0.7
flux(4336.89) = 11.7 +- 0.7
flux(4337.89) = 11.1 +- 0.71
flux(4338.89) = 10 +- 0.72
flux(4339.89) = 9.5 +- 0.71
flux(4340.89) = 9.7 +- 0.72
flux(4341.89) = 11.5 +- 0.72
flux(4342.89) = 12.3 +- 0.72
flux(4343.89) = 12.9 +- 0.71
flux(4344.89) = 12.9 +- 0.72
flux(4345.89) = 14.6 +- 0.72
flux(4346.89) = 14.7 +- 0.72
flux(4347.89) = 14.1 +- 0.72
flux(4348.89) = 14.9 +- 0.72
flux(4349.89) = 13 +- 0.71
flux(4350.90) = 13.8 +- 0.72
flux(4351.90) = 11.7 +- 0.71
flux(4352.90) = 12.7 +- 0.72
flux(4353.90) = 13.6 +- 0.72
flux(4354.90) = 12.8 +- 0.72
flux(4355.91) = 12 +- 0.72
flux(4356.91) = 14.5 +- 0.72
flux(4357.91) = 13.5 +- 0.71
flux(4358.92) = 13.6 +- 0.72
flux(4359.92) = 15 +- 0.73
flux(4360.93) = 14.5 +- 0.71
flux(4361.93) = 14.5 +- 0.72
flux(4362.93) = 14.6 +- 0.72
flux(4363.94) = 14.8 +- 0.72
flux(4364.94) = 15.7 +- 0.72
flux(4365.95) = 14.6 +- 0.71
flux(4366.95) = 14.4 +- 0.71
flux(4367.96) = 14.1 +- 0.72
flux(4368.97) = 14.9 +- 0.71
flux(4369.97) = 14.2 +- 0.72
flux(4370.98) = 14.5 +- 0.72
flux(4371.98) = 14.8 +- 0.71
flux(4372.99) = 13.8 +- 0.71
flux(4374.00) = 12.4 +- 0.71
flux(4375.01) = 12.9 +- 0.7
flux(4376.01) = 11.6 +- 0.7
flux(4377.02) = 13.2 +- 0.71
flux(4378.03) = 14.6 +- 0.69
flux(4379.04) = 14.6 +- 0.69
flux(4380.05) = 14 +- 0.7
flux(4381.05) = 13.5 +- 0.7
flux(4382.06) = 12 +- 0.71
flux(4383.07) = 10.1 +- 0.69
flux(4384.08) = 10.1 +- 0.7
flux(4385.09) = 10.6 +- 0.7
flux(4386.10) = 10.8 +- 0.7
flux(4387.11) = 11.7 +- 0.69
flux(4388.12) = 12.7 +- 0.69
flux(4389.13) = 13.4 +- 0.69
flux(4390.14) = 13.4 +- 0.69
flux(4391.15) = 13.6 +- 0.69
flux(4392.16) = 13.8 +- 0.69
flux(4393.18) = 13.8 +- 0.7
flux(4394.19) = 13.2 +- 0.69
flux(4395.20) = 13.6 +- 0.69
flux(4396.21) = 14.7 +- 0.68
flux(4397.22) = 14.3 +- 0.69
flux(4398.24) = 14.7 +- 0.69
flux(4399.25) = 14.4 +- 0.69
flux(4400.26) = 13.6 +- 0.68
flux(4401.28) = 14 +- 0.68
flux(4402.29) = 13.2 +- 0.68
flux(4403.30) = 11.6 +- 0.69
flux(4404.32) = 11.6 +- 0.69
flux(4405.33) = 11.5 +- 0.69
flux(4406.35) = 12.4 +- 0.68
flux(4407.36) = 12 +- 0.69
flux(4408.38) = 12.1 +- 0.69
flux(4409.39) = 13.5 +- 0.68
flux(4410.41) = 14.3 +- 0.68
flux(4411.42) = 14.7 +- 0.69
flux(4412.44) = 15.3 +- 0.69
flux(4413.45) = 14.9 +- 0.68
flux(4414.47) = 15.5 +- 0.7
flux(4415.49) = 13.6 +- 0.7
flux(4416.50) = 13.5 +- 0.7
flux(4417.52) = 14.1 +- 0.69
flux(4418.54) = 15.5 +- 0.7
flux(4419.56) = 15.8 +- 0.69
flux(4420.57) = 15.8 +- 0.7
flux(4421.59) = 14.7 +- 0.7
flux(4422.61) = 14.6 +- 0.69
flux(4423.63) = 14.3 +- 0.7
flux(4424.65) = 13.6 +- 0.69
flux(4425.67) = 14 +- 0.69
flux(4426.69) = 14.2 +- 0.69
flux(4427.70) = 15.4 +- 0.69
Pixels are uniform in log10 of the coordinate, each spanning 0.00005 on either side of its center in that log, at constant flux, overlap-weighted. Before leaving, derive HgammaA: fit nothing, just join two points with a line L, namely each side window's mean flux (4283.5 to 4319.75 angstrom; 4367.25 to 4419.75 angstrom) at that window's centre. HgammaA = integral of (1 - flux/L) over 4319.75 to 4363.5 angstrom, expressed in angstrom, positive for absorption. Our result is -4.7 angstrom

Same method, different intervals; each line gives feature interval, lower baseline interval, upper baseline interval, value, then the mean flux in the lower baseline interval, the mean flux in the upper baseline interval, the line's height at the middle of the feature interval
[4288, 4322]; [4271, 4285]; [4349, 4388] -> 4.8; 11.9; 13.4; 12.3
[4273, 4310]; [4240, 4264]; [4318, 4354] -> 6.8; 12.7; 12.9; 12.8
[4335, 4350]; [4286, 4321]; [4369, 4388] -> -1.0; 10.5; 12.8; 11.7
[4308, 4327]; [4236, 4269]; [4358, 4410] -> 1.8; 12.7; 13.4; 13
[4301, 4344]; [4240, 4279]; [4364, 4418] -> 4.3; 12.5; 13.4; 12.9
